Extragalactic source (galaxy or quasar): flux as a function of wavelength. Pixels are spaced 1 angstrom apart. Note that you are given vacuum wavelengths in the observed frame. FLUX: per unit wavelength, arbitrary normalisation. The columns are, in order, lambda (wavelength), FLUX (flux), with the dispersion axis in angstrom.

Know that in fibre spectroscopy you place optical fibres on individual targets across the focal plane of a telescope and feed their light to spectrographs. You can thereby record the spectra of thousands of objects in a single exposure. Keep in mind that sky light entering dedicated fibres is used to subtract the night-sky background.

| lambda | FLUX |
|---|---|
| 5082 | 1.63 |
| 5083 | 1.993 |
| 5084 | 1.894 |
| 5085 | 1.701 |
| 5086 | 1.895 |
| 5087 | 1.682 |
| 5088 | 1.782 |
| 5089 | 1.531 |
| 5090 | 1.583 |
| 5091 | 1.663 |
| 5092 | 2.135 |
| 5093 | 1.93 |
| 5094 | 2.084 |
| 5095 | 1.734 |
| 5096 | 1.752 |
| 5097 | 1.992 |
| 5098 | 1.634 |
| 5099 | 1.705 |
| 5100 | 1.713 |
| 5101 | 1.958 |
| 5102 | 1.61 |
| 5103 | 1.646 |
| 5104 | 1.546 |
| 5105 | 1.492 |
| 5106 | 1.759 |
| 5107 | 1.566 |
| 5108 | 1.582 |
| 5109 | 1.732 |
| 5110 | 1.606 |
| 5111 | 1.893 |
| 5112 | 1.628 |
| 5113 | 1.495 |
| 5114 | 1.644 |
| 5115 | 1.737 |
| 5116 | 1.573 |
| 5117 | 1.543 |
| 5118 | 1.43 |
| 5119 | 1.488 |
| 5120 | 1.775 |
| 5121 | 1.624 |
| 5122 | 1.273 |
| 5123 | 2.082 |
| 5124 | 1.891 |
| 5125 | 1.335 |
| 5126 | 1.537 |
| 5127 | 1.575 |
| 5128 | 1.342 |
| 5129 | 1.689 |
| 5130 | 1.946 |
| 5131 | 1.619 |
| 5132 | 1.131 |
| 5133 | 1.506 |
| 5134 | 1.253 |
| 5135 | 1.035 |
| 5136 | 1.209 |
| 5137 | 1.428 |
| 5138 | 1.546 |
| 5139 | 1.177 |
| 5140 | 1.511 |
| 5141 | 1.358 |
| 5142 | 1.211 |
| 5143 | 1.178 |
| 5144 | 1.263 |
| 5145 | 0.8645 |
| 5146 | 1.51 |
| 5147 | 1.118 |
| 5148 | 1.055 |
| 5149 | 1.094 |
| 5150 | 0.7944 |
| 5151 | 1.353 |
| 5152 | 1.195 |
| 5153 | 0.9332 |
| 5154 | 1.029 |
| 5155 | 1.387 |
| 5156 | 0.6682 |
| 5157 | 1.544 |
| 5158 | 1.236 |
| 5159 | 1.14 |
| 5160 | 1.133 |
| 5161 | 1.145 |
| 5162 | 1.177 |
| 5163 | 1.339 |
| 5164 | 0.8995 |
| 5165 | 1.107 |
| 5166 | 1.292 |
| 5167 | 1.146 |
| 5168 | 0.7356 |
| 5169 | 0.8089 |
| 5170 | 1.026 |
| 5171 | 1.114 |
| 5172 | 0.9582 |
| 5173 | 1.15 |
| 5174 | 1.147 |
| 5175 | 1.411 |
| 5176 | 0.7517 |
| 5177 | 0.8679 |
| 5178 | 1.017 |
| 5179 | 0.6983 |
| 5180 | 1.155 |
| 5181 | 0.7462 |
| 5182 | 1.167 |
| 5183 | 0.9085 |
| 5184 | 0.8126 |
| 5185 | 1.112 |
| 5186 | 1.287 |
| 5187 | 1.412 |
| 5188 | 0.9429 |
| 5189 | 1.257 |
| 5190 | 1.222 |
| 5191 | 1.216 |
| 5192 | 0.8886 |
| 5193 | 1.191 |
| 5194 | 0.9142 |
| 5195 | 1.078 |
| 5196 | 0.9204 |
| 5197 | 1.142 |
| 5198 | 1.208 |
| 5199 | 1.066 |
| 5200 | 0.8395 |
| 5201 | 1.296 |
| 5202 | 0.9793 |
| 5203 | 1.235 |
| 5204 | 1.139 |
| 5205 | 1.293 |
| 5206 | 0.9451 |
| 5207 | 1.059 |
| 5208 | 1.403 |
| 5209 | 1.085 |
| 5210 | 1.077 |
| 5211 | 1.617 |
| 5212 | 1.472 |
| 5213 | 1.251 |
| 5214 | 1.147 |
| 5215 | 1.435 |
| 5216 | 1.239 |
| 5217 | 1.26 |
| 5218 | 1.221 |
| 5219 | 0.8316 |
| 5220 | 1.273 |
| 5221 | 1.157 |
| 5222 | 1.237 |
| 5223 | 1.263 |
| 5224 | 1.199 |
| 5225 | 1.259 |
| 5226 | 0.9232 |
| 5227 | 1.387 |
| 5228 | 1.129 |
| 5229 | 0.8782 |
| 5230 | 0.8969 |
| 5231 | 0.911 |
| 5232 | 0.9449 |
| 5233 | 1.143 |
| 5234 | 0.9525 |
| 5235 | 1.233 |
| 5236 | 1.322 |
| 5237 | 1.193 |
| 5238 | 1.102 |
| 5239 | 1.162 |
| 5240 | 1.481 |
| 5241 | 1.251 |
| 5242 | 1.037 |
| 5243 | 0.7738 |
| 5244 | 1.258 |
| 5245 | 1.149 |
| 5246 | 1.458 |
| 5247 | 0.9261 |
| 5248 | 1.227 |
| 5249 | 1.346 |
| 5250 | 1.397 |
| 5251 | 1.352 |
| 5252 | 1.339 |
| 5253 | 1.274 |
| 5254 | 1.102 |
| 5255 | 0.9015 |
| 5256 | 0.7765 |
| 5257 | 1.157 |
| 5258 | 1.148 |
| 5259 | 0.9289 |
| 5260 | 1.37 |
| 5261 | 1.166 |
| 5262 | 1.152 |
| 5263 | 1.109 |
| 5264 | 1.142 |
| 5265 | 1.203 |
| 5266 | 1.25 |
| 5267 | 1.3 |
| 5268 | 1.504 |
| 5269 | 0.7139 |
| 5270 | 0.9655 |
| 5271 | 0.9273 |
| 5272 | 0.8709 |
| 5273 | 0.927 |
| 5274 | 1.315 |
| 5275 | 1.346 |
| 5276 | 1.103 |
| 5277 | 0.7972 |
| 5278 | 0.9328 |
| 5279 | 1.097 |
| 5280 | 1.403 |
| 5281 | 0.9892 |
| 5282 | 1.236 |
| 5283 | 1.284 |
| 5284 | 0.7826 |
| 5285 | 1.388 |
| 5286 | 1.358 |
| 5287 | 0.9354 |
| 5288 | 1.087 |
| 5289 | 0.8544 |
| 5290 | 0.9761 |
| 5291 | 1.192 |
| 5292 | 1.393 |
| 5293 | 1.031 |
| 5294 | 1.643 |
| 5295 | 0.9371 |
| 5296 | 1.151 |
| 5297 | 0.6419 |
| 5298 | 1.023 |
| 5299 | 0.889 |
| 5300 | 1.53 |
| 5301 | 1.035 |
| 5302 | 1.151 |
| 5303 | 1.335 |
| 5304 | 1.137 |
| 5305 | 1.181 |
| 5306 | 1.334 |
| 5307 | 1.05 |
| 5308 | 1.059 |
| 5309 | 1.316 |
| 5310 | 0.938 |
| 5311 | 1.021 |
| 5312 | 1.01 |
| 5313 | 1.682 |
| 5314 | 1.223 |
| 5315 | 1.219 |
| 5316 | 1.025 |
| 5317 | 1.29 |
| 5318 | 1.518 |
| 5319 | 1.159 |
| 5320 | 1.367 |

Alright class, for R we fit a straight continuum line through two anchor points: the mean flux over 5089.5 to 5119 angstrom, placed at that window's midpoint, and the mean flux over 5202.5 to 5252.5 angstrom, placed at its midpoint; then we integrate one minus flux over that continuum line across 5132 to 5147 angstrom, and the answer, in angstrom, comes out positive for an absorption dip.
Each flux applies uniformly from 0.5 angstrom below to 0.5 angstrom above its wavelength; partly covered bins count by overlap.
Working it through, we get 2.65 angstrom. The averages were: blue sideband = 1.7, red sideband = 1.19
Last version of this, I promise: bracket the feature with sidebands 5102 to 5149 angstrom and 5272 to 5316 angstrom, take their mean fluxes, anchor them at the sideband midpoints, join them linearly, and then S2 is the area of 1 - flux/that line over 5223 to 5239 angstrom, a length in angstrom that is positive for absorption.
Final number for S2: 2.0 angstrom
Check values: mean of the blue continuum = 1.48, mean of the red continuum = 1.13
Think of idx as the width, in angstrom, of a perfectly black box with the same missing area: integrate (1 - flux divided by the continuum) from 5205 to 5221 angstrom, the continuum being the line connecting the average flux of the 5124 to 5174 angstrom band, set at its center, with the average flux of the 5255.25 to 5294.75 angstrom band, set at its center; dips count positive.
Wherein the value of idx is -0.7 angstrom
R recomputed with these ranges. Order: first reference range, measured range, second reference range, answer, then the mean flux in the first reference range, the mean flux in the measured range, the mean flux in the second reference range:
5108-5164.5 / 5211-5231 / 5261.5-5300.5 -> 0.6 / 1.37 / 1.19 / 1.11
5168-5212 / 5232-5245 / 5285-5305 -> -0.5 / 1.08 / 1.15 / 1.13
